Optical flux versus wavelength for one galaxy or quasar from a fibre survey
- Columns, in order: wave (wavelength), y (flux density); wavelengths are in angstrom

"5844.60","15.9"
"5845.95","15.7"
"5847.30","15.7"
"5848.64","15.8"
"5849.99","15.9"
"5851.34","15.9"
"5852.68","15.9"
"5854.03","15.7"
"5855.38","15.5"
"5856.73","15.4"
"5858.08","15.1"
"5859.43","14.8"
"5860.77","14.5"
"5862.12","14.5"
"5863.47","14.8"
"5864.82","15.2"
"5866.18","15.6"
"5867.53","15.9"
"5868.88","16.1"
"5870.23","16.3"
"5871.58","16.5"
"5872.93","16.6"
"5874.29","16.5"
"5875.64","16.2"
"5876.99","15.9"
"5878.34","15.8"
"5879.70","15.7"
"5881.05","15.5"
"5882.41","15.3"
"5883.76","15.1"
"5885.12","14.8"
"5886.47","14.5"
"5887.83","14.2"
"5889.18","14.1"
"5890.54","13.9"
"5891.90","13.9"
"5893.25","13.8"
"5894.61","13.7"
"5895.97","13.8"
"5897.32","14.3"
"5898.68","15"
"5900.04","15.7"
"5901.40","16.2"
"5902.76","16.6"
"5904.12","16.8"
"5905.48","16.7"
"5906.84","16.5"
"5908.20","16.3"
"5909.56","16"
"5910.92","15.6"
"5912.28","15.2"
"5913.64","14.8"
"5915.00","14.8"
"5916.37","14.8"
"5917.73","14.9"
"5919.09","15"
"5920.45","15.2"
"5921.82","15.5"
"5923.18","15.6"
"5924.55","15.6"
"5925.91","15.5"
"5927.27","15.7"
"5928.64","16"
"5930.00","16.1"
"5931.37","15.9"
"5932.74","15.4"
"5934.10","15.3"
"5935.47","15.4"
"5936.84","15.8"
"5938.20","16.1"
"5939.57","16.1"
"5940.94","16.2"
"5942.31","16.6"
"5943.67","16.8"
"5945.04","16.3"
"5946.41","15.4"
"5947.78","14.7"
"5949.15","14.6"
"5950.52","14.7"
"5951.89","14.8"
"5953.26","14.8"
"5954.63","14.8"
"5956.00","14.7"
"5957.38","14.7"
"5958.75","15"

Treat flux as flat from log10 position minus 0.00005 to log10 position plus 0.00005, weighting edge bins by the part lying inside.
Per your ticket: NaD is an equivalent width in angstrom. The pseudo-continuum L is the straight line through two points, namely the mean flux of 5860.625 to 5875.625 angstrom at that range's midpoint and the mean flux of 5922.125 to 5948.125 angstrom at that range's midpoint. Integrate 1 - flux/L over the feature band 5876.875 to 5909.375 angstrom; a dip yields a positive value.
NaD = 1.2 angstrom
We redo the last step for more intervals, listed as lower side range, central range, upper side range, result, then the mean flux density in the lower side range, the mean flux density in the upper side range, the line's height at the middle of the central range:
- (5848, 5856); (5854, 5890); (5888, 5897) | -1.34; 15.8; 13.9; 14.9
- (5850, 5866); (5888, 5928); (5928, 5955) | 0.64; 15.2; 15.6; 15.5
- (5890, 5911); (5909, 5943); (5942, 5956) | -0.59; 15.3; 15.3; 15.3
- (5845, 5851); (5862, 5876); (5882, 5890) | -0.69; 15.8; 14.6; 15.1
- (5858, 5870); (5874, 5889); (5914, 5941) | -0.04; 15.2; 15.5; 15.3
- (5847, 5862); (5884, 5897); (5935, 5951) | 1.21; 15.4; 15.7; 15.6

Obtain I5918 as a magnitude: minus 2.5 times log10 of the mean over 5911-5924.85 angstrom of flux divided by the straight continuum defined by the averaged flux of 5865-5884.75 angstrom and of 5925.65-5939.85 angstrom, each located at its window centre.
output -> 0.05 mag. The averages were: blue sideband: 15.9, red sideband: 15.8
